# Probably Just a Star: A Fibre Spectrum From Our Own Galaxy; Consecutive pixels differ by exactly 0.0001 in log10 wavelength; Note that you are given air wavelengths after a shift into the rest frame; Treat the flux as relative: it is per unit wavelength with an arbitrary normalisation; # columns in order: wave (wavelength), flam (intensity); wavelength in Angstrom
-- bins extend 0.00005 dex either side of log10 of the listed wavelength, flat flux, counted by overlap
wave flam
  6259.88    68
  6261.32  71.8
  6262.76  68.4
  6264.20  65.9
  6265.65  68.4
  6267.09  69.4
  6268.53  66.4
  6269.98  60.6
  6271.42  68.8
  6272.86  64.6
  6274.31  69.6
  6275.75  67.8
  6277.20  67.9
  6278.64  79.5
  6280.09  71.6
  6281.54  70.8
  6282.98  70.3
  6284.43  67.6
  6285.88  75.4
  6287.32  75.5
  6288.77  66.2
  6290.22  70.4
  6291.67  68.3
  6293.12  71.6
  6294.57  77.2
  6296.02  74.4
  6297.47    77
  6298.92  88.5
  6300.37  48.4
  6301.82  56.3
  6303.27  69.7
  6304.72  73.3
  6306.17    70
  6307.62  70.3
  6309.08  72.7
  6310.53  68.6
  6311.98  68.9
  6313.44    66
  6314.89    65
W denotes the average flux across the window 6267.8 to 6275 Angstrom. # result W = 66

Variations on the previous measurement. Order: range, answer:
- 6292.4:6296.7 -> 74.4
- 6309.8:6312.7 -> 68.9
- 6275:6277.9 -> 67.9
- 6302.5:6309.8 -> 71.1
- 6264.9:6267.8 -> 68.8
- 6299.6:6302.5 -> 52.9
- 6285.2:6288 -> 75.7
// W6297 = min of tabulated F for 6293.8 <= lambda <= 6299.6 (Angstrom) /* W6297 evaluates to 74.4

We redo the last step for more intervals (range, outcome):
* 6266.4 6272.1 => 60.6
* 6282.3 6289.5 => 66.2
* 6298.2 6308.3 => 48.4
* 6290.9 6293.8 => 68.3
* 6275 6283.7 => 67.8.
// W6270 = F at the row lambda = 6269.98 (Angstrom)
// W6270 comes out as 60.6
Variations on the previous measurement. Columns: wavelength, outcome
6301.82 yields 56.3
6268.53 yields 66.4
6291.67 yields 68.3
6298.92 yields 88.5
